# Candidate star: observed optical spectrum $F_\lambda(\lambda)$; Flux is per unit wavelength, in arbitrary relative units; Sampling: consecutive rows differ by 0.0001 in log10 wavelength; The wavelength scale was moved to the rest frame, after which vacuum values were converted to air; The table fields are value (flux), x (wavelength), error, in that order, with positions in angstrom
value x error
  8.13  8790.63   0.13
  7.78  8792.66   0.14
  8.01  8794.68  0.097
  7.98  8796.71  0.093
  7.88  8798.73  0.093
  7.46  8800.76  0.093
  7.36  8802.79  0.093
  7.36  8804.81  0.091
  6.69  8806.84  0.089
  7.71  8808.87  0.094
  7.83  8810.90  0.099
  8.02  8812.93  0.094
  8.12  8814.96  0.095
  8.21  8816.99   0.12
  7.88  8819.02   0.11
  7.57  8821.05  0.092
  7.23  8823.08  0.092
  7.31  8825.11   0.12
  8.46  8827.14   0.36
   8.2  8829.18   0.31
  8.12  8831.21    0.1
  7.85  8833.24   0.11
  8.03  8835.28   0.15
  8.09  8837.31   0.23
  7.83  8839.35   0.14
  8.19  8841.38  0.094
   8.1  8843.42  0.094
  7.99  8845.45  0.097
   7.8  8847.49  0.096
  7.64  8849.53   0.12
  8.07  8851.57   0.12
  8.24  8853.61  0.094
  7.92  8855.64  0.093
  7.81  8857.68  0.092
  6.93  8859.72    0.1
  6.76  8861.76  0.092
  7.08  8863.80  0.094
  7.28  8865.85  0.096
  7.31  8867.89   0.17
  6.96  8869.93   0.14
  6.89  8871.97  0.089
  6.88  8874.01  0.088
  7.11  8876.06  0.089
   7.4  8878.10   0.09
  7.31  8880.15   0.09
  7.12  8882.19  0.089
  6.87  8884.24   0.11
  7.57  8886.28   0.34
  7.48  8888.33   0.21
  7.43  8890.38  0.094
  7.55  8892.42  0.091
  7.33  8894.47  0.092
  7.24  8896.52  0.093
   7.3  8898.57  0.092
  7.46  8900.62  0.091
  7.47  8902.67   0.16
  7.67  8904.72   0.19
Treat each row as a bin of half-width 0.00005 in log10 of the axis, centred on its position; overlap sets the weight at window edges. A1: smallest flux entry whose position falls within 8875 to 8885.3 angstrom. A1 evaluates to 6.87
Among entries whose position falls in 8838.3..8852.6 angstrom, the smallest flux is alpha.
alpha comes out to 7.64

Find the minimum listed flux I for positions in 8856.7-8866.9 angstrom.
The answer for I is 6.76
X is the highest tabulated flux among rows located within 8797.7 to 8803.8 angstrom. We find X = 7.88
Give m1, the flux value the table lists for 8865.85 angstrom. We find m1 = 7.28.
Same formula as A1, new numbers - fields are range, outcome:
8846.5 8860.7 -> 6.93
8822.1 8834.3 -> 7.23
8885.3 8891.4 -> 7.43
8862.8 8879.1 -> 6.88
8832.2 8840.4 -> 7.83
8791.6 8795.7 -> 7.78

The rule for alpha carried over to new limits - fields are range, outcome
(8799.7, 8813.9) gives 6.69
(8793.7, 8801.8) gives 7.46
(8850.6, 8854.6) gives 8.07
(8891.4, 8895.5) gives 7.33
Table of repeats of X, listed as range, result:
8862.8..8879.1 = 7.4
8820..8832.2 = 8.46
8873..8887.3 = 7.57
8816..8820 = 8.21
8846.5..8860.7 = 8.24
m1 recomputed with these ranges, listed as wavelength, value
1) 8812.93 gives 8.02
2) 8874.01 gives 6.88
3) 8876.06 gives 7.11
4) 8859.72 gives 6.93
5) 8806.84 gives 6.69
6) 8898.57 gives 7.3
